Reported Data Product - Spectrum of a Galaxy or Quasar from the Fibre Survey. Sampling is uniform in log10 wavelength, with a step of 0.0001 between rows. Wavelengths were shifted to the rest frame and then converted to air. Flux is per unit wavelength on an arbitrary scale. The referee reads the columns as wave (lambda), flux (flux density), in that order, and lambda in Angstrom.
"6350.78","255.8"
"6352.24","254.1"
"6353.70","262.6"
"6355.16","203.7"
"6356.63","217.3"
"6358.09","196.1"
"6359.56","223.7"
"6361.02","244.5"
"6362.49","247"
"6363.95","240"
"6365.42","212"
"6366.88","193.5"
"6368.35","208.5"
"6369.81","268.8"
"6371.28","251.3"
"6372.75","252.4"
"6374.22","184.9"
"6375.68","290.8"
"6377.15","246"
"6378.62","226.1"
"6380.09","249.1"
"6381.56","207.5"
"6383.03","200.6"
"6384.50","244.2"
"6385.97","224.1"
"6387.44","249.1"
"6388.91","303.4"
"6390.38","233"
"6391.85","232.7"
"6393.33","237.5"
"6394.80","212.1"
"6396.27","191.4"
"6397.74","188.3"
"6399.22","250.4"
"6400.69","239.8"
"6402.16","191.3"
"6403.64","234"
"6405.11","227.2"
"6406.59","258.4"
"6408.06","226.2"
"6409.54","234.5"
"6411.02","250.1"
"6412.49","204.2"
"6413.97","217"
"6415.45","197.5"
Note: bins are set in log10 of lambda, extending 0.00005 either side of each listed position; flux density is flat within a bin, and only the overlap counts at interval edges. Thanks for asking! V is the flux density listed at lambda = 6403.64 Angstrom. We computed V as 234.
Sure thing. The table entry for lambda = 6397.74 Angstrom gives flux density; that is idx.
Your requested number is 188.3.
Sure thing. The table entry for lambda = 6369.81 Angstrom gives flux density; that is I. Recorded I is 268.8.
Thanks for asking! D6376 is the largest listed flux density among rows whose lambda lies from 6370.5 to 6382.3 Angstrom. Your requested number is 290.8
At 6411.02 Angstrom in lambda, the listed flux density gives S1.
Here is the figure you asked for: 250.1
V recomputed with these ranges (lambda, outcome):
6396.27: 191.4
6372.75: 252.4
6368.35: 208.5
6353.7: 262.6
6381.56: 207.5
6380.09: 249.1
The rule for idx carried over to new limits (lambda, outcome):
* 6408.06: 226.2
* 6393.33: 237.5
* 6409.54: 234.5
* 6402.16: 191.3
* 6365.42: 212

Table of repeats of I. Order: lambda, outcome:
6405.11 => 227.2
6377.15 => 246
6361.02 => 244.5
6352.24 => 254.1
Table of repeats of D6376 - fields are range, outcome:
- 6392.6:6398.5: 237.5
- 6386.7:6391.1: 303.4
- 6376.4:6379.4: 246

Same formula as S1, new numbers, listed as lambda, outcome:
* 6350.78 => 255.8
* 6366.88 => 193.5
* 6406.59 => 258.4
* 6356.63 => 217.3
